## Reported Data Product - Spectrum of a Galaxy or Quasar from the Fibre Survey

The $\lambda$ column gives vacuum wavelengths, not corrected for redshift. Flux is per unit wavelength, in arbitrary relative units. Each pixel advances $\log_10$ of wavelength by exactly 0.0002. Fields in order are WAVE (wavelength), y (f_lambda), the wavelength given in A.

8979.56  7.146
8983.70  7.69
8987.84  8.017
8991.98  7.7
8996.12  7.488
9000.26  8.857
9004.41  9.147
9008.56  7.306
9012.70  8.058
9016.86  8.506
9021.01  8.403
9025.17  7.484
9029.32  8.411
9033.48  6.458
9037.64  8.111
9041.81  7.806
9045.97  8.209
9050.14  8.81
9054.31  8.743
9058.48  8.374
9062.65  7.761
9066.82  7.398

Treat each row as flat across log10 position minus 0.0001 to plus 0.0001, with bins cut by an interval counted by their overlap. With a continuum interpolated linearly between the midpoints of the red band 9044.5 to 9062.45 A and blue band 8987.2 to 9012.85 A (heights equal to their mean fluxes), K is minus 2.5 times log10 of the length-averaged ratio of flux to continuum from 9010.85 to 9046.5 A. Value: 0.05 mag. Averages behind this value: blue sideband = 8.09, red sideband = 8.46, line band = 7.92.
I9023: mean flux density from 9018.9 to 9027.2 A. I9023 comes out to 7.95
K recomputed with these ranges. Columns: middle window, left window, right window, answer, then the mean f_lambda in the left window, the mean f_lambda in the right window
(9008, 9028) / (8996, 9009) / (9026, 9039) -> 0.00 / 8.42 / 7.62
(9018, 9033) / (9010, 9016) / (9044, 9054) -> 0.04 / 8.07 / 8.55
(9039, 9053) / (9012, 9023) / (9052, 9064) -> 0.01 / 8.35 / 8.34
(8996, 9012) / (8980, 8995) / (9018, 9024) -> -0.04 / 7.71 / 8.28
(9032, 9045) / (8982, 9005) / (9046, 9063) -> 0.11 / 8.09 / 8.46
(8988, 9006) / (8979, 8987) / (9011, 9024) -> -0.05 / 7.56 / 8.27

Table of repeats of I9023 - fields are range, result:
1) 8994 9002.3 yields 8.17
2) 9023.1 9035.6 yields 7.46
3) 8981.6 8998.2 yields 7.72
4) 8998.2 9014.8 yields 8.34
